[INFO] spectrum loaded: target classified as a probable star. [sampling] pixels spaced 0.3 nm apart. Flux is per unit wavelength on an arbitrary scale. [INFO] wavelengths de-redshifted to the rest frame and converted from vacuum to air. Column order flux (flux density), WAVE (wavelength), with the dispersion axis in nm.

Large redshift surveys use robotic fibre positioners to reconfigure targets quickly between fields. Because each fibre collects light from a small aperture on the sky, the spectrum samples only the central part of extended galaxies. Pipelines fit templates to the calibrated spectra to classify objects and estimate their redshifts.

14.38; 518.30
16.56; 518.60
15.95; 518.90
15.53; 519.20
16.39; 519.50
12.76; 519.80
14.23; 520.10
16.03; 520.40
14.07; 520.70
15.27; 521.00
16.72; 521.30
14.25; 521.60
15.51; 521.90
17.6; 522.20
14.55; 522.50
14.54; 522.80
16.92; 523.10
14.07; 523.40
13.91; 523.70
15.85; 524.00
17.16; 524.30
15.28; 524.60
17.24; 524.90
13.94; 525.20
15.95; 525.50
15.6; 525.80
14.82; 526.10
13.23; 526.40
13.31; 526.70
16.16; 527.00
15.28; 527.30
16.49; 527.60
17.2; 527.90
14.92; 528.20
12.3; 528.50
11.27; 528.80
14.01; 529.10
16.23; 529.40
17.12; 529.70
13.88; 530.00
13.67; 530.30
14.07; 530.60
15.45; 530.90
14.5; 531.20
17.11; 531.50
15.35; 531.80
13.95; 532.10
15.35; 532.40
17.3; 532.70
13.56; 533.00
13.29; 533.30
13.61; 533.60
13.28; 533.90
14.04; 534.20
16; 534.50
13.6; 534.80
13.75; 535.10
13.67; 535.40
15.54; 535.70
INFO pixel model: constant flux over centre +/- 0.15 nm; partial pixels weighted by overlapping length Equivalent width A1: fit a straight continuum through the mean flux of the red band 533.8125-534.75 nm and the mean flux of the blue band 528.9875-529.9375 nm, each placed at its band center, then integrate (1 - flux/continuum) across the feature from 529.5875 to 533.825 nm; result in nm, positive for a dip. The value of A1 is 0.08 nm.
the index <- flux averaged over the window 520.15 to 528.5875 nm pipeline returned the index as 15.3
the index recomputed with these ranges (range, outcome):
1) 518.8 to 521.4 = 15.2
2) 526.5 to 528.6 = 15.1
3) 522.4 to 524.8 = 15.3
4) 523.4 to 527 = 15.1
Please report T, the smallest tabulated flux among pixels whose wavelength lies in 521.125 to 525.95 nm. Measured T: 13.91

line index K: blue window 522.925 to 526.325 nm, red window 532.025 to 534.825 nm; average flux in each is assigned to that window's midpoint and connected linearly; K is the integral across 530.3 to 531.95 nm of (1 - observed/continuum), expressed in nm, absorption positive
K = -0.05 nm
